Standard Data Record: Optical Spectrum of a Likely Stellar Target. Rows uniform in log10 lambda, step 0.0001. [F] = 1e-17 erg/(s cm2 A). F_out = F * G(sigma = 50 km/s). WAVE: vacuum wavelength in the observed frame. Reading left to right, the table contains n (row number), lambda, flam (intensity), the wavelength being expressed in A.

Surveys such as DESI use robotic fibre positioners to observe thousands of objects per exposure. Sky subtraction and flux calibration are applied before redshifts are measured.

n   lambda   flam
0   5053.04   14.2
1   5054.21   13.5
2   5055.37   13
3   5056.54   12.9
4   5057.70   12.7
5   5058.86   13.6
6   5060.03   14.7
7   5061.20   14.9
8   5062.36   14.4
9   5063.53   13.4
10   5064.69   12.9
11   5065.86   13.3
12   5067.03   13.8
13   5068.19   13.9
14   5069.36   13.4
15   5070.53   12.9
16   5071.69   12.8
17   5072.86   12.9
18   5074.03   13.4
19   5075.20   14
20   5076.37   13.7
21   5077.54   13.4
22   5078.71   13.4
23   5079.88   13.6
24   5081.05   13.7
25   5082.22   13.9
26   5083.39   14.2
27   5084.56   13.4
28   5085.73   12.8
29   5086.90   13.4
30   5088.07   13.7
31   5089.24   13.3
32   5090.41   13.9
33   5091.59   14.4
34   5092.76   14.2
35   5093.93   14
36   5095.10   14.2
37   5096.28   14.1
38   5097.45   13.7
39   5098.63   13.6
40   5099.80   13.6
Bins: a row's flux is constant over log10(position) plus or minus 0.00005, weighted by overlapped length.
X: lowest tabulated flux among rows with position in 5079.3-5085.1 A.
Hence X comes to 13.4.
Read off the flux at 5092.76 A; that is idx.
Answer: 14.2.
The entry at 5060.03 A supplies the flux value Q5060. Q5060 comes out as 14.7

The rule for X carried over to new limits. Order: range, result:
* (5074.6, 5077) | 13.7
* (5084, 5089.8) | 12.8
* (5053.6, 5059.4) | 12.7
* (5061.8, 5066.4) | 12.9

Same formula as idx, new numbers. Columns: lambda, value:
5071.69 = 12.8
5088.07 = 13.7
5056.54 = 12.9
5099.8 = 13.6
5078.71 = 13.4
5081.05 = 13.7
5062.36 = 14.4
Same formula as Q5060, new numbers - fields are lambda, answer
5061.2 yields 14.9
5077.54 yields 13.4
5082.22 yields 13.9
